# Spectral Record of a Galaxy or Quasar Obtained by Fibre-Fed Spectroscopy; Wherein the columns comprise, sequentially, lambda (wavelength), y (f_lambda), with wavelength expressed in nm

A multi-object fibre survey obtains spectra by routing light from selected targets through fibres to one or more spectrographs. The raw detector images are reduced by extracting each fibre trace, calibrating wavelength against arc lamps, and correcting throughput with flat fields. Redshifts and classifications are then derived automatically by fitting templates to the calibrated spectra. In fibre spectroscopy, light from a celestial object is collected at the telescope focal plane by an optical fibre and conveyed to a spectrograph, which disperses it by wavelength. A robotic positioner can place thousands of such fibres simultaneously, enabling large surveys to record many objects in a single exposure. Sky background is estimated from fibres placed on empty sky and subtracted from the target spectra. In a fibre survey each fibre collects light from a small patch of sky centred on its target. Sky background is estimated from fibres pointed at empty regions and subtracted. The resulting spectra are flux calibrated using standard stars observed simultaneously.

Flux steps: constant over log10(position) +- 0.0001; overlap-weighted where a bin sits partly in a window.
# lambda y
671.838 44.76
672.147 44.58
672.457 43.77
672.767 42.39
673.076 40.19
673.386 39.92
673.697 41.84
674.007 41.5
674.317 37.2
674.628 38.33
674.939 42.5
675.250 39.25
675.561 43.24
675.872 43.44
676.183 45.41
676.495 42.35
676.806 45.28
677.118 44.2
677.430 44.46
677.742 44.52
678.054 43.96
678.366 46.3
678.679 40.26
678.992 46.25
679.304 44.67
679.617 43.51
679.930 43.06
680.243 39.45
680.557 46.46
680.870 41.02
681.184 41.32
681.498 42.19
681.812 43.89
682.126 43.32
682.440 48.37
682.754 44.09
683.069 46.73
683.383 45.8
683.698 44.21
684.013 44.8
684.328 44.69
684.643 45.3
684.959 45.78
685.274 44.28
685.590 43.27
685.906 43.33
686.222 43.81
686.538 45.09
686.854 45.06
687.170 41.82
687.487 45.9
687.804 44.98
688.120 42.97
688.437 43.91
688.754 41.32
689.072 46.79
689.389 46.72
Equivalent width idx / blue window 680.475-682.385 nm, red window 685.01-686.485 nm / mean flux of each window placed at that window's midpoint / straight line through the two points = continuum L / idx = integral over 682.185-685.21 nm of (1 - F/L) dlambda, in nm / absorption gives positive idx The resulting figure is -0.13 nm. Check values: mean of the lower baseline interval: 43.2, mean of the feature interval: 45.4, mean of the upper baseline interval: 43.9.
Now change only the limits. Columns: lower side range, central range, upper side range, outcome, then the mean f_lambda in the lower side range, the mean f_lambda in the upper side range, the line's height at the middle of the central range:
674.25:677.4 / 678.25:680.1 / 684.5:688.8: -0.04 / 42.3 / 44.1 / 42.9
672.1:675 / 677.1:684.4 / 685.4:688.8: -0.26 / 41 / 43.9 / 42.5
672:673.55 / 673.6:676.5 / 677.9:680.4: 0.08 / 42.1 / 43.4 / 42.6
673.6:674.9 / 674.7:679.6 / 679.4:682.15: -0.30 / 39.9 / 42.7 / 41.1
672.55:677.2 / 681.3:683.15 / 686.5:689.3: -0.06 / 41.8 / 44.2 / 43.2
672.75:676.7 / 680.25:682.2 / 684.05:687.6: 0.02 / 41.4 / 44.4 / 43.1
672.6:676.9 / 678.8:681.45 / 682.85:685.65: 0.02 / 41.6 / 45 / 43.5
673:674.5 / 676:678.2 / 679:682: -0.15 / 40.1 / 43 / 41.5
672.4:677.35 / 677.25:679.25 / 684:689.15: -0.08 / 41.9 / 44.2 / 42.6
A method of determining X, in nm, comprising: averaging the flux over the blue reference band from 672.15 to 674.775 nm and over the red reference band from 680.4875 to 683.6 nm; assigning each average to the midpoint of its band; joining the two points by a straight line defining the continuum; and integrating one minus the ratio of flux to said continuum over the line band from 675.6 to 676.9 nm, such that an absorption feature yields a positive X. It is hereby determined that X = -0.06 nm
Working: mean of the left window 40.9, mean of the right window 44.3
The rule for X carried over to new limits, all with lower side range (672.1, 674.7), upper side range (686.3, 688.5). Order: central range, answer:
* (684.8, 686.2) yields -0.01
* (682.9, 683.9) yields -0.05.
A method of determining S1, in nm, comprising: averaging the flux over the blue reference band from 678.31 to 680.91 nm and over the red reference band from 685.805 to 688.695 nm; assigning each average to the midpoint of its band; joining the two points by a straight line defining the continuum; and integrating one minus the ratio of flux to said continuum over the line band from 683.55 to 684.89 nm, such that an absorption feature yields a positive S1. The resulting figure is -0.03 nm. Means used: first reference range 43.4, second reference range 44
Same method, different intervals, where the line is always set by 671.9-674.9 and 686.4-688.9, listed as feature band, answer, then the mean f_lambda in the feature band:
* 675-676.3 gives -0.03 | 42.7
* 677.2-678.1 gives -0.05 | 44.4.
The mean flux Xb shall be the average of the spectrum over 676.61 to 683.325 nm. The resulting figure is 44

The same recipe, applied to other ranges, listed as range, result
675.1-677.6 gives 43.5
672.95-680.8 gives 42.7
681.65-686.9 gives 44.8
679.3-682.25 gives 42.8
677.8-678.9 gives 43.7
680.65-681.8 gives 42.1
